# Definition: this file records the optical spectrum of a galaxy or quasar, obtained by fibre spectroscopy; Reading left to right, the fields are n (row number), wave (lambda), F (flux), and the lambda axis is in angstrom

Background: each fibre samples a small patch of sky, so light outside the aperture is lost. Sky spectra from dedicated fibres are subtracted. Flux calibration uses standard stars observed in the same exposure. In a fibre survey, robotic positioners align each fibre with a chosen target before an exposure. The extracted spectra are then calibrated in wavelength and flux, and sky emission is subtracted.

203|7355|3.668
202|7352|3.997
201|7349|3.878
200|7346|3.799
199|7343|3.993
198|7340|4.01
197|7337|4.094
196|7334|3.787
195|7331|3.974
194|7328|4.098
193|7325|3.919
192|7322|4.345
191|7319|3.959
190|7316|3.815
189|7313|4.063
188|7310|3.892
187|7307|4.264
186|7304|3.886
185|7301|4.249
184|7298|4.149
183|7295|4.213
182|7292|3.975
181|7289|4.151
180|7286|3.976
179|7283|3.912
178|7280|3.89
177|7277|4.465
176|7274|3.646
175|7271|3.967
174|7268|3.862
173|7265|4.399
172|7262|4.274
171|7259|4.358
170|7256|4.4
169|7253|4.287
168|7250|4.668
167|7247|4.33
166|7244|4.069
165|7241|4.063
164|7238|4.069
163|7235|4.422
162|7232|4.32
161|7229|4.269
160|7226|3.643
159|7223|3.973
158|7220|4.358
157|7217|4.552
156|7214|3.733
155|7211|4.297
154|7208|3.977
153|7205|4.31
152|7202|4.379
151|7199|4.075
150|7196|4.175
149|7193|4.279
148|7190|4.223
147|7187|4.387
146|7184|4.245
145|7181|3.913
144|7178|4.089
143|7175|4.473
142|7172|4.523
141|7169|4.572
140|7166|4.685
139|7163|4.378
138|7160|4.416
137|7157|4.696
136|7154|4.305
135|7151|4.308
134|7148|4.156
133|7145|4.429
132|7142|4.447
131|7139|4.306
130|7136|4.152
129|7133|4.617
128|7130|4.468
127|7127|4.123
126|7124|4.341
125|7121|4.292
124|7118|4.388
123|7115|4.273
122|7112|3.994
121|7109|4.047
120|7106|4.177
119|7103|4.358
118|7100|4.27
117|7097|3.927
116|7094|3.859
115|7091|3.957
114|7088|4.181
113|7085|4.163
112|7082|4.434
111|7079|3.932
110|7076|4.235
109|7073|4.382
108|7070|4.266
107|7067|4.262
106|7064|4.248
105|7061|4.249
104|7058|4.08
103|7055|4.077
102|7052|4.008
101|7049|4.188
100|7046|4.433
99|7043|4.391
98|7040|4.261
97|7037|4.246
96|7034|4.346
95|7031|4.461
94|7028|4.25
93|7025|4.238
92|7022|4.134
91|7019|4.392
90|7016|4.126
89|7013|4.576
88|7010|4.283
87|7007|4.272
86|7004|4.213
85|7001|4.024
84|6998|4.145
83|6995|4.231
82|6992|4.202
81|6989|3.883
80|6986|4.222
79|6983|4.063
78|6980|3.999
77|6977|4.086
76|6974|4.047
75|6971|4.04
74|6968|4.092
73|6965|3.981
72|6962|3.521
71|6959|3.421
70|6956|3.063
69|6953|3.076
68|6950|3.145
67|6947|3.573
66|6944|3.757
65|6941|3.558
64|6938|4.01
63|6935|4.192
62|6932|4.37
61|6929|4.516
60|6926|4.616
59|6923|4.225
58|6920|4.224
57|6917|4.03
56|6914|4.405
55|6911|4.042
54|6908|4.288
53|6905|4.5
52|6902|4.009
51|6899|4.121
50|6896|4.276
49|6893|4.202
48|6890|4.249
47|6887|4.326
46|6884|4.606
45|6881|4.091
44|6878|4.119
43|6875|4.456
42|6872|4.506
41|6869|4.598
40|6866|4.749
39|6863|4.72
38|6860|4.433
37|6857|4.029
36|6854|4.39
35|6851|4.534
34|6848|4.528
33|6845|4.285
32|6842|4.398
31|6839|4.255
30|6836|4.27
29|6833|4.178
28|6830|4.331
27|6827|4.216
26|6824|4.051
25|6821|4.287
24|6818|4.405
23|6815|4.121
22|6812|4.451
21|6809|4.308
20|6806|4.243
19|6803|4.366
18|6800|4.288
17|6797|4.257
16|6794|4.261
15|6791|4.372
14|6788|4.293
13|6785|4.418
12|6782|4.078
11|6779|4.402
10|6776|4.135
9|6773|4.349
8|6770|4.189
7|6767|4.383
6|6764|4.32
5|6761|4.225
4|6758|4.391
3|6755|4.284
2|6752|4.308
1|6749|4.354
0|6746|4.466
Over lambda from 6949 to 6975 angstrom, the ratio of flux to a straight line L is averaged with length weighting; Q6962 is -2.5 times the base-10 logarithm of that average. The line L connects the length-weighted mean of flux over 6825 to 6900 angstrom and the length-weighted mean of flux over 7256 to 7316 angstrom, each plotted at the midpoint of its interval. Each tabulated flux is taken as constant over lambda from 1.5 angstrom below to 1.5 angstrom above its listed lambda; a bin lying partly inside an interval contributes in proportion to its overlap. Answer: 0.19 mag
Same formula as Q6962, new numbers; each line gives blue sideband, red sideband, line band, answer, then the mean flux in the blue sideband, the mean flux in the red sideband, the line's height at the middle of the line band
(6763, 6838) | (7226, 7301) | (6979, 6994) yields 0.039 mag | 4.28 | 4.16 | 4.23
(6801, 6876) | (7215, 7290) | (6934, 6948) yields 0.134 mag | 4.36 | 4.17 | 4.32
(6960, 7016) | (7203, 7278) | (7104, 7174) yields -0.051 mag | 4.1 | 4.19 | 4.15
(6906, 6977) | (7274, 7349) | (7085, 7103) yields -0.029 mag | 3.93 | 4.03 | 3.97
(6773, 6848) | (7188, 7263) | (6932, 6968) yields 0.175 mag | 4.28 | 4.22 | 4.26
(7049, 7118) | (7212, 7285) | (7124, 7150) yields -0.045 mag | 4.16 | 4.16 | 4.16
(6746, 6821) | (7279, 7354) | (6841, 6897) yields -0.035 mag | 4.3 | 4.01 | 4.26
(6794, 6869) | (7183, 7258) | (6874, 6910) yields 0.015 mag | 4.34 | 4.22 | 4.32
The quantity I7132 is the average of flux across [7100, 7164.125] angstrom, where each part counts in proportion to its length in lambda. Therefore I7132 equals 4.32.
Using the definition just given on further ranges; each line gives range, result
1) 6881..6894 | 4.32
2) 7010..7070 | 4.26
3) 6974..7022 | 4.18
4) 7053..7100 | 4.15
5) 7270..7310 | 4.05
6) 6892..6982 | 3.98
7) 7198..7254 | 4.2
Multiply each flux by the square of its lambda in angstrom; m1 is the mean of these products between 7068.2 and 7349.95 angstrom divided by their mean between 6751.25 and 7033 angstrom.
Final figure 1.1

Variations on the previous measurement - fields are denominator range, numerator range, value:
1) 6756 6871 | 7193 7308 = 1.09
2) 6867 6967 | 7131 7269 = 1.14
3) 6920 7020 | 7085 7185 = 1.12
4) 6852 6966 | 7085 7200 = 1.11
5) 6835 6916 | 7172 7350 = 1.06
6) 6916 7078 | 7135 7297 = 1.10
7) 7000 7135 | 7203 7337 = 1.03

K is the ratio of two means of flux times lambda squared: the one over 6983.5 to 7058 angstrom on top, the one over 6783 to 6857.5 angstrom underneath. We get 1.04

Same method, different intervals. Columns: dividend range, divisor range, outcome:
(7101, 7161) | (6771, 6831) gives 1.11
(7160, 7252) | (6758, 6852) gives 1.11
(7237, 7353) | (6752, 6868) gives 1.08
